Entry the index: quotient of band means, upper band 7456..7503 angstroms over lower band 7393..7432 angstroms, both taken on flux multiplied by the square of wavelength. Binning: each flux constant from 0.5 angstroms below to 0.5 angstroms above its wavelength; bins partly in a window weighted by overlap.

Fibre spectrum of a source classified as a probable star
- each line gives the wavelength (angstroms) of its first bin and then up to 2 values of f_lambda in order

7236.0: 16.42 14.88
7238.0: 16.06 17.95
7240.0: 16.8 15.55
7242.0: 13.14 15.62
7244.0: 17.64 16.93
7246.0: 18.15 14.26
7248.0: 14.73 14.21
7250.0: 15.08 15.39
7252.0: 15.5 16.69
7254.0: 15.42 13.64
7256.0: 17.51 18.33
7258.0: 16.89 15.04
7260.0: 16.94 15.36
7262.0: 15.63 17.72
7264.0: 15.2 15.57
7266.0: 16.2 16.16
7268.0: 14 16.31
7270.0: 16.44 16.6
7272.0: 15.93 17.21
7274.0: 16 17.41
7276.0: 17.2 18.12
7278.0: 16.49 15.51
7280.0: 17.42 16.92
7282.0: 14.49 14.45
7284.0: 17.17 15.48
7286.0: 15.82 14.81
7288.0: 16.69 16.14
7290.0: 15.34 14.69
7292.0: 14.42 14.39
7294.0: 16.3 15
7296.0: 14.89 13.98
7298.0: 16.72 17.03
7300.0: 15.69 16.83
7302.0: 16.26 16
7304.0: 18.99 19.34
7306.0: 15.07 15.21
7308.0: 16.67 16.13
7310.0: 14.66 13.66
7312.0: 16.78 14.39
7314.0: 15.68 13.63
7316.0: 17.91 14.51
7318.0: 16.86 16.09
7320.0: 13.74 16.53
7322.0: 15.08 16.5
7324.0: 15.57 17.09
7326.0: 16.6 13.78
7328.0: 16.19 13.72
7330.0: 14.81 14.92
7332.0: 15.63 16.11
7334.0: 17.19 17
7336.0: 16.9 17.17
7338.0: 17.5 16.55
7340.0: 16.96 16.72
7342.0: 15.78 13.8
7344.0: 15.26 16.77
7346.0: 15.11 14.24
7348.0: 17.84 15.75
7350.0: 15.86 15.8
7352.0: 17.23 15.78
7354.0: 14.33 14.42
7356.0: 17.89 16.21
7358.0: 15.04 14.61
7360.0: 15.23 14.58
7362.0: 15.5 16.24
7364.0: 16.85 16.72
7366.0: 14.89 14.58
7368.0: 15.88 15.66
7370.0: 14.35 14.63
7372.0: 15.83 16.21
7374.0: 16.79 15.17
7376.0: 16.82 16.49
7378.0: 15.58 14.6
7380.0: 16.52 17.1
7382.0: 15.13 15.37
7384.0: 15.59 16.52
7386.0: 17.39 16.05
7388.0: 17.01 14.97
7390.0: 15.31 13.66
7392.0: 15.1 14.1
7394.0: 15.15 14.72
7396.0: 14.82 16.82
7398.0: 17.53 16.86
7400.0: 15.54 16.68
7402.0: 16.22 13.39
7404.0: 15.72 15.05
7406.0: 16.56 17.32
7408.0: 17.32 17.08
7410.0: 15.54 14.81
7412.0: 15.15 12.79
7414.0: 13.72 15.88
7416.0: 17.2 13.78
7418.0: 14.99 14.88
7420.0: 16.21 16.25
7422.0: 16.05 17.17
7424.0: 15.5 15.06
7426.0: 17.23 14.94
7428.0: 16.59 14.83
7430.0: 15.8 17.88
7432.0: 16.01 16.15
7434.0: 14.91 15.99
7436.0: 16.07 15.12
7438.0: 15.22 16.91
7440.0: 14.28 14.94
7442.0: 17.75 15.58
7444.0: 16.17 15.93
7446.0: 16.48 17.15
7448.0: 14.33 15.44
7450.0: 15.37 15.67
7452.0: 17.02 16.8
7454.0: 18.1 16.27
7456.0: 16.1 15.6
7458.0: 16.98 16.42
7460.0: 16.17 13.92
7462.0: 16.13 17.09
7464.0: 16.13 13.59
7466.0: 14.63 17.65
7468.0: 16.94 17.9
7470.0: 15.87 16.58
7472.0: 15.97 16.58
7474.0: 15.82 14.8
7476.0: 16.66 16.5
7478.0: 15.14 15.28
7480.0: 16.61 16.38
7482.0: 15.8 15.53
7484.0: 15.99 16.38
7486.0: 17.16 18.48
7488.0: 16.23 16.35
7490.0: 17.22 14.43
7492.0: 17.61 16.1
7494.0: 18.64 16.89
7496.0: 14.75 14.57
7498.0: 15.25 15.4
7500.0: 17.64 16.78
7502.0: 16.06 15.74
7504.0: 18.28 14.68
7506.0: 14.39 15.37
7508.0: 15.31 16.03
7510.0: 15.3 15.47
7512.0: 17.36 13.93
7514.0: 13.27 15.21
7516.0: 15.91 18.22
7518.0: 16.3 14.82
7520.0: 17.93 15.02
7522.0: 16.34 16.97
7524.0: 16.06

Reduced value 1.0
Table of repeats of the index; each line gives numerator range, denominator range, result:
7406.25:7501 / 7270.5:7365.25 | 1.04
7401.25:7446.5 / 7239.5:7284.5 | 1.02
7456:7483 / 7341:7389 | 1.05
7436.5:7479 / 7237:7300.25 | 1.06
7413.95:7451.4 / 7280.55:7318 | 1.04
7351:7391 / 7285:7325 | 1.02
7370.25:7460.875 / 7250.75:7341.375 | 1.02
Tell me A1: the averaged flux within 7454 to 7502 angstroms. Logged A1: 16.2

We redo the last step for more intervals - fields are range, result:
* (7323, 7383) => 15.8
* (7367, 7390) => 15.9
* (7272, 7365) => 15.9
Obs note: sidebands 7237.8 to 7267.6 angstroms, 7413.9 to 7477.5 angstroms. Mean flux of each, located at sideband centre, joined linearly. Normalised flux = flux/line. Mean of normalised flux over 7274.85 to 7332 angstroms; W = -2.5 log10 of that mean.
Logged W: 0.011 mag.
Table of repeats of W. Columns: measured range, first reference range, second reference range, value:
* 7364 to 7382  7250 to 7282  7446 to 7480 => 0.027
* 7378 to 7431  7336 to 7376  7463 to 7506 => 0.018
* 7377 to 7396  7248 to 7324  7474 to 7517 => 0.027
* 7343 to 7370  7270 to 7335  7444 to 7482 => 0.022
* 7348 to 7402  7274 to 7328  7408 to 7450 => 0.003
